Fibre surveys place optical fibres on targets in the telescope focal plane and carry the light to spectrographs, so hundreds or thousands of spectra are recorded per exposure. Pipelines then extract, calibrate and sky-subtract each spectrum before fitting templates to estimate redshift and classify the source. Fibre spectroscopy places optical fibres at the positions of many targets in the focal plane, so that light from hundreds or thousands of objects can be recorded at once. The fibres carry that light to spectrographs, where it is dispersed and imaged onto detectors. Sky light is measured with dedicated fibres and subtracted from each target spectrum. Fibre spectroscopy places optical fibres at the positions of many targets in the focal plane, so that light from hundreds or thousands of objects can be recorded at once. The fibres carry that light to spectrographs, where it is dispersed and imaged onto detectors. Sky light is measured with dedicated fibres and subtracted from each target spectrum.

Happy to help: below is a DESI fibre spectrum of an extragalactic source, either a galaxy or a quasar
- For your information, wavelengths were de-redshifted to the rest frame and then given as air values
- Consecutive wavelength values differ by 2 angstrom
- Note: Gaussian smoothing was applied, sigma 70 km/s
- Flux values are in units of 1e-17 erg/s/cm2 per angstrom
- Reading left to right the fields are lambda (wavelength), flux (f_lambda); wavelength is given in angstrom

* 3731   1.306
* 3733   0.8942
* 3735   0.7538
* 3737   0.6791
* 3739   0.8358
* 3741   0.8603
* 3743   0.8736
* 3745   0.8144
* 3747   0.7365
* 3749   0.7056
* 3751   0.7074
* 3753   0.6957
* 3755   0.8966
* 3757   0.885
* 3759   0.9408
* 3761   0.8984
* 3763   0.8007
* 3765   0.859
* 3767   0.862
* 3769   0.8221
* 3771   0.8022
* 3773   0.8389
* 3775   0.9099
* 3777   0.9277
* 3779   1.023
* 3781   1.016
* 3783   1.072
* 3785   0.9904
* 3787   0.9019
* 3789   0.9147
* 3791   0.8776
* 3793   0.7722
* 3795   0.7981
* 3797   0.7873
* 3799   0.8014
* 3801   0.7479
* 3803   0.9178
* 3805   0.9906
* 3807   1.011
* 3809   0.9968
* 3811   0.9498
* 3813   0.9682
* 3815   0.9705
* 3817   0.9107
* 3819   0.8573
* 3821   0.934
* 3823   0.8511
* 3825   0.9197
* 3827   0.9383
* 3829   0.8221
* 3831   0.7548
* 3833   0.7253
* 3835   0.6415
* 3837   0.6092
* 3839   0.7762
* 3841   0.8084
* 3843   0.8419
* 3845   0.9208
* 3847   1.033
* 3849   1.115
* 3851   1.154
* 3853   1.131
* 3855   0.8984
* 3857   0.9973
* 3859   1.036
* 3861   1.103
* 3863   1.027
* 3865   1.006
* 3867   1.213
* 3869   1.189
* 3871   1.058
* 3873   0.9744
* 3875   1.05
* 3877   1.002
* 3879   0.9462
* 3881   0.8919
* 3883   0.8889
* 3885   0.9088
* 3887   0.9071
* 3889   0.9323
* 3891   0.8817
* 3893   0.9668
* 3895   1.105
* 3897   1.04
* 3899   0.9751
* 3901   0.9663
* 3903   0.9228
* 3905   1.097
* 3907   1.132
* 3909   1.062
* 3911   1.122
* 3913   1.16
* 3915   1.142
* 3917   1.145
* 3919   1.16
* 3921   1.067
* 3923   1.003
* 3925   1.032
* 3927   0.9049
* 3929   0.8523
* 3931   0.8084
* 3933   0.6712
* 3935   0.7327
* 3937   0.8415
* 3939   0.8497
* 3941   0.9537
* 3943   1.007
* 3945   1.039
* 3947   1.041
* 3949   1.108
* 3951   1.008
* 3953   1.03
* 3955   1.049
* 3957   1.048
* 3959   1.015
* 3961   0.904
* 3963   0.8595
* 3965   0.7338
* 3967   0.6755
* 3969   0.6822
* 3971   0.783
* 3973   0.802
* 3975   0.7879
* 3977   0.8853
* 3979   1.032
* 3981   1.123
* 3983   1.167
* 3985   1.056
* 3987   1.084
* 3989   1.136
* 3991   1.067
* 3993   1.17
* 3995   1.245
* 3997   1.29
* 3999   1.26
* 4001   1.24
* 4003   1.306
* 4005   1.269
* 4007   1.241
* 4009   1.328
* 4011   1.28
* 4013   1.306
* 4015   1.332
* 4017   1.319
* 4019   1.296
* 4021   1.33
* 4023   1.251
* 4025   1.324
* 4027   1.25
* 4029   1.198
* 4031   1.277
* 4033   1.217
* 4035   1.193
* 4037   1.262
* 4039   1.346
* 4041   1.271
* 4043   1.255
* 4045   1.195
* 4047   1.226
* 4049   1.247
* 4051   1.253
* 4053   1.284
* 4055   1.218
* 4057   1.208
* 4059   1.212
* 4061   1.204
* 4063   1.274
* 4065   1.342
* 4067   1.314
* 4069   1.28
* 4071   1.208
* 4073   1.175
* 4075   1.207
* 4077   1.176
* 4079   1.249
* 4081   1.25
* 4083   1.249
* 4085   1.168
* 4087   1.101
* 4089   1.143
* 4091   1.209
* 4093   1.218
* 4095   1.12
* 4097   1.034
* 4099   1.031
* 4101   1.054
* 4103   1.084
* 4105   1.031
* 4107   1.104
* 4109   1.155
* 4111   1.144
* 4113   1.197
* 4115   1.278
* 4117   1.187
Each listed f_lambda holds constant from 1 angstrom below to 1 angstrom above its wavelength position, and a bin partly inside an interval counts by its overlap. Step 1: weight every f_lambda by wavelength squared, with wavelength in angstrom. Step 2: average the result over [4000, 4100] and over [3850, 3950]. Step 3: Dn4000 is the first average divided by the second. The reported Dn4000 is 1.33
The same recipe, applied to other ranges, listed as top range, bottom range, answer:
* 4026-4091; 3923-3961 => 1.38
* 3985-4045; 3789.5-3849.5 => 1.59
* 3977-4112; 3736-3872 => 1.52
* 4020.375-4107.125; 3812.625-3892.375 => 1.43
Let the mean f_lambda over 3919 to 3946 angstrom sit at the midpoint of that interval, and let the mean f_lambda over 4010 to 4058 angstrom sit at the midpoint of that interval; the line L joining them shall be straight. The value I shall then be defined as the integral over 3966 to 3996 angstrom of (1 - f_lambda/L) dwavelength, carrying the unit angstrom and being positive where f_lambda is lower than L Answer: 2.9 angstrom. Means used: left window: 0.914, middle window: 0.98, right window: 1.26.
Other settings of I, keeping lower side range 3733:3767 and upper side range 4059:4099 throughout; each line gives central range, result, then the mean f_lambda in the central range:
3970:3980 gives 2.05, 0.858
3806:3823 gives -1.05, 0.944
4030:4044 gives -1.31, 1.26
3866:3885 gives -1.13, 1.02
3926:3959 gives 3.33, 0.936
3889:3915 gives -1.12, 1.04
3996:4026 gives -4.54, 1.29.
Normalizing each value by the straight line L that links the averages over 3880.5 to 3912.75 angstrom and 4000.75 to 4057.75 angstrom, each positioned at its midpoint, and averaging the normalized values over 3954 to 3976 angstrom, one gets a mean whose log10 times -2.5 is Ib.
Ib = 0.31 mag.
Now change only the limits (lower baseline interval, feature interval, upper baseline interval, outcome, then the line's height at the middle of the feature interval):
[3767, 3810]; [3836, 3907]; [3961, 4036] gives 0.01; 0.99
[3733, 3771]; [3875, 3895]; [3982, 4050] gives 0.10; 1.03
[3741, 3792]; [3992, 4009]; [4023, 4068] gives -0.06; 1.19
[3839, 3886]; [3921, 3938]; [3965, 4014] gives 0.20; 1.05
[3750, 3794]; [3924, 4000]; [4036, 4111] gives 0.12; 1.08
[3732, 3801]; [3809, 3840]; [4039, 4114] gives 0.08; 0.914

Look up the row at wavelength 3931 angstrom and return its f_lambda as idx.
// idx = 0.8084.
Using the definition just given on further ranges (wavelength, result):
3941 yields 0.9537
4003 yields 1.306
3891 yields 0.8817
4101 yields 1.054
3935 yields 0.7327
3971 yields 0.783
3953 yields 1.03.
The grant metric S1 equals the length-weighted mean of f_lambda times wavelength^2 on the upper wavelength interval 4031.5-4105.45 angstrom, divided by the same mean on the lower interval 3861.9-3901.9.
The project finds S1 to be 1.3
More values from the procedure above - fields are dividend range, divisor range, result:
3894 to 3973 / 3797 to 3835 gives 1.16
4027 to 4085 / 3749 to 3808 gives 1.63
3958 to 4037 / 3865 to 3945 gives 1.19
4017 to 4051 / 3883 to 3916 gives 1.33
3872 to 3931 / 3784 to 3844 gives 1.22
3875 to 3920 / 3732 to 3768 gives 1.35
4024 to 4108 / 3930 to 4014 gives 1.23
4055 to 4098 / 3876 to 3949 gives 1.34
